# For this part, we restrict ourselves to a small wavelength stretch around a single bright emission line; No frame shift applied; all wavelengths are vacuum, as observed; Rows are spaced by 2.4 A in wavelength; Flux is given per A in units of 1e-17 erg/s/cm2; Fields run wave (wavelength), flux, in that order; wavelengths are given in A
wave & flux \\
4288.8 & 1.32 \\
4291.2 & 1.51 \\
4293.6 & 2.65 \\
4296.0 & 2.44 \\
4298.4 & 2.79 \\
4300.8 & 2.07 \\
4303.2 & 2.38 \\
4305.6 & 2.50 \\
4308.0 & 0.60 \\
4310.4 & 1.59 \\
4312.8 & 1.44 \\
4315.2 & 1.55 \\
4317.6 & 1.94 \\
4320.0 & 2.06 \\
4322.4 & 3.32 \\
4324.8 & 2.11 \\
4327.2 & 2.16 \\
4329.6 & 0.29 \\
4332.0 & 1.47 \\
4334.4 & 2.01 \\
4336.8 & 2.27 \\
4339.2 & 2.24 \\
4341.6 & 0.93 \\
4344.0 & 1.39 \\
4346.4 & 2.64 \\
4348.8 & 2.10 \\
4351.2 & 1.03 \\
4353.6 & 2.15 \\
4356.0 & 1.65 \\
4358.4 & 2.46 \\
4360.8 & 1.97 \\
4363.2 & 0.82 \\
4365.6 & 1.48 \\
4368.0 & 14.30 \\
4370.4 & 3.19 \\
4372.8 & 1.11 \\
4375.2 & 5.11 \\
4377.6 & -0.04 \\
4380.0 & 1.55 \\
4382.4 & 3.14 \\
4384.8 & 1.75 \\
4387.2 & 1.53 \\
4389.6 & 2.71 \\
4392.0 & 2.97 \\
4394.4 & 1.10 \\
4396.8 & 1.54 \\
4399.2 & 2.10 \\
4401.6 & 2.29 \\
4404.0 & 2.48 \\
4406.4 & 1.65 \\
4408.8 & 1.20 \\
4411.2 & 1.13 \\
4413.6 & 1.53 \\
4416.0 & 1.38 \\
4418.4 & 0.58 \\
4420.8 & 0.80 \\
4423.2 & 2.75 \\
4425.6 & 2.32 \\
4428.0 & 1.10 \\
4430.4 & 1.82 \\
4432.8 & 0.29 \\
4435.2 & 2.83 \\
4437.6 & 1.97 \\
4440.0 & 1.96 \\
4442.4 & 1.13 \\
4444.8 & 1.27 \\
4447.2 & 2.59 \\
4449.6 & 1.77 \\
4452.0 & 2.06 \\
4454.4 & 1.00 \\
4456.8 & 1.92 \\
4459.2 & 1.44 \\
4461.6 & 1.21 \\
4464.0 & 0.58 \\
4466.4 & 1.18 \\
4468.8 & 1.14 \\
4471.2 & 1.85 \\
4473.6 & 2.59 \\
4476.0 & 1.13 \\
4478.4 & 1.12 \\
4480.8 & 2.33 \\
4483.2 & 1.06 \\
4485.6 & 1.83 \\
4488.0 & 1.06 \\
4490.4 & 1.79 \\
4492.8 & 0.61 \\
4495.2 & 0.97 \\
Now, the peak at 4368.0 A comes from H-gamma 4340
